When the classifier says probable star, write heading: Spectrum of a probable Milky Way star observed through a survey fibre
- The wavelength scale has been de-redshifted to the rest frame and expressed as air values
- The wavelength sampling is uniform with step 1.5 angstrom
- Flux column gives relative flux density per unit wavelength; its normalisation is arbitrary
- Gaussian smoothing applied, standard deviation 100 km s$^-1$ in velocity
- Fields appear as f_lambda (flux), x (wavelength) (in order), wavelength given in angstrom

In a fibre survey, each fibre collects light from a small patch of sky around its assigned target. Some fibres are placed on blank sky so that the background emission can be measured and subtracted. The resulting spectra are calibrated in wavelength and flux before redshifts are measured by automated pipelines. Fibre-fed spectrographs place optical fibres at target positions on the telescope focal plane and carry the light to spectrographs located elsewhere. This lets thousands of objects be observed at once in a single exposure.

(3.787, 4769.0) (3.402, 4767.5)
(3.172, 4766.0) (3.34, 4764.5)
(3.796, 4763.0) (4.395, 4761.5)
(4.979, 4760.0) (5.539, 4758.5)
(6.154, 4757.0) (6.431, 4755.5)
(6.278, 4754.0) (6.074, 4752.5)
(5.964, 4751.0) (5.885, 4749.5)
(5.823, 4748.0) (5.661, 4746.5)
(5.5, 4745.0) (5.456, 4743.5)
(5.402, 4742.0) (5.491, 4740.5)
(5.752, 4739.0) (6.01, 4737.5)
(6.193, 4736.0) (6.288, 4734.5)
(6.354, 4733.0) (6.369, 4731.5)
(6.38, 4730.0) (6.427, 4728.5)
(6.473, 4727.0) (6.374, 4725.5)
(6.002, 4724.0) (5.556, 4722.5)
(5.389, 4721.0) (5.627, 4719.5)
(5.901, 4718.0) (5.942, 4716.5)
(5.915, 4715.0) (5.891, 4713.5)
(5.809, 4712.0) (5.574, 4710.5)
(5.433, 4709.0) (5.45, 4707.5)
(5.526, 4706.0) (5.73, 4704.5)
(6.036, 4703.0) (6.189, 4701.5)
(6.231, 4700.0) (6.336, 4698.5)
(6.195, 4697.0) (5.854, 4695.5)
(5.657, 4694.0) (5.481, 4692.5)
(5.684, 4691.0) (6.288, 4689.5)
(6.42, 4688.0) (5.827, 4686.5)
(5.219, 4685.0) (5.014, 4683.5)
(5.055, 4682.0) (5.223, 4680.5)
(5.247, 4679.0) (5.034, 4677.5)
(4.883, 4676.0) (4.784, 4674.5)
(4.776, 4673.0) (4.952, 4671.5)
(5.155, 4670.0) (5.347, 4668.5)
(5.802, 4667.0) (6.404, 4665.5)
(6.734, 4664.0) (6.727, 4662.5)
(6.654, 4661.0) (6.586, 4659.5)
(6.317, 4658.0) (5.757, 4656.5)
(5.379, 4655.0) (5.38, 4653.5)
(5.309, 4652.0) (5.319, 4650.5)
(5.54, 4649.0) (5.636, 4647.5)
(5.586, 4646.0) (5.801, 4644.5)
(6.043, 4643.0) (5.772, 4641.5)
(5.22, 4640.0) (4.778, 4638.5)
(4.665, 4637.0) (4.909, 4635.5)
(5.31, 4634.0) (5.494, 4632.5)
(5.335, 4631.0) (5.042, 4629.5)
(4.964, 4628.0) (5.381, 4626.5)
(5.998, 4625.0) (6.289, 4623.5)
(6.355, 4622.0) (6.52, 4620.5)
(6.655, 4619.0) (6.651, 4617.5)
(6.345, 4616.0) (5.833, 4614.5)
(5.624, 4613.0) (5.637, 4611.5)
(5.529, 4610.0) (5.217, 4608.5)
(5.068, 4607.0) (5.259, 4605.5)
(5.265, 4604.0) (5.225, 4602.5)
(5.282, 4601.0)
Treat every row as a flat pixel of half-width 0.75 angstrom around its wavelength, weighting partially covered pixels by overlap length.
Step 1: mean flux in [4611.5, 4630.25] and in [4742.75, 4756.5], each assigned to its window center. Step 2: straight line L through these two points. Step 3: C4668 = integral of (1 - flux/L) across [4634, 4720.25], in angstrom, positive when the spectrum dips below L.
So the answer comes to 4.2 angstrom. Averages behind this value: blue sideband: 5.96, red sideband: 5.9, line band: 5.65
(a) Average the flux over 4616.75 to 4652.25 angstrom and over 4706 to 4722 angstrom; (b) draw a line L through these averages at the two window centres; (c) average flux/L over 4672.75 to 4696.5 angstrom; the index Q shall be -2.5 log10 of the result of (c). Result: 0.05 mag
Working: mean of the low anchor 5.61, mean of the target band 5.42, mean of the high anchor 5.68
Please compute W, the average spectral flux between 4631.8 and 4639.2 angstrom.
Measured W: 5.03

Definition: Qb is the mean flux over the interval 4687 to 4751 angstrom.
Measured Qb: 5.9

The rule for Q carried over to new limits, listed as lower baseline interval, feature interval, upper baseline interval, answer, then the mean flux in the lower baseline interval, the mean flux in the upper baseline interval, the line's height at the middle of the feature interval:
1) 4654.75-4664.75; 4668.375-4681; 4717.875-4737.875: 0.25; 6.35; 6.1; 6.3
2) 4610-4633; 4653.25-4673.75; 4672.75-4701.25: -0.04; 5.87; 5.56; 5.67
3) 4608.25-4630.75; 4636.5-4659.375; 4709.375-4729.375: 0.07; 5.87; 5.91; 5.88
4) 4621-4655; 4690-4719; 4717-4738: 0.02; 5.47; 6.1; 5.93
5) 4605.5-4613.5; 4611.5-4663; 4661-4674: -0.03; 5.39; 5.77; 5.57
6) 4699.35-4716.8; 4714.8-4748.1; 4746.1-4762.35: -0.03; 5.8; 5.73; 5.77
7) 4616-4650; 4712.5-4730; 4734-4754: -0.03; 5.65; 5.82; 5.78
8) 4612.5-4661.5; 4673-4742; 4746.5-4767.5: -0.08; 5.71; 5.17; 5.39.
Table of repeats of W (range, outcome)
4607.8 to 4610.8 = 5.38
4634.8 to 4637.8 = 4.78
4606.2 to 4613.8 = 5.42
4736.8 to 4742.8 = 5.66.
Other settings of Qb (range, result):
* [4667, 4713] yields 5.55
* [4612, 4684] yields 5.62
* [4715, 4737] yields 6.08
